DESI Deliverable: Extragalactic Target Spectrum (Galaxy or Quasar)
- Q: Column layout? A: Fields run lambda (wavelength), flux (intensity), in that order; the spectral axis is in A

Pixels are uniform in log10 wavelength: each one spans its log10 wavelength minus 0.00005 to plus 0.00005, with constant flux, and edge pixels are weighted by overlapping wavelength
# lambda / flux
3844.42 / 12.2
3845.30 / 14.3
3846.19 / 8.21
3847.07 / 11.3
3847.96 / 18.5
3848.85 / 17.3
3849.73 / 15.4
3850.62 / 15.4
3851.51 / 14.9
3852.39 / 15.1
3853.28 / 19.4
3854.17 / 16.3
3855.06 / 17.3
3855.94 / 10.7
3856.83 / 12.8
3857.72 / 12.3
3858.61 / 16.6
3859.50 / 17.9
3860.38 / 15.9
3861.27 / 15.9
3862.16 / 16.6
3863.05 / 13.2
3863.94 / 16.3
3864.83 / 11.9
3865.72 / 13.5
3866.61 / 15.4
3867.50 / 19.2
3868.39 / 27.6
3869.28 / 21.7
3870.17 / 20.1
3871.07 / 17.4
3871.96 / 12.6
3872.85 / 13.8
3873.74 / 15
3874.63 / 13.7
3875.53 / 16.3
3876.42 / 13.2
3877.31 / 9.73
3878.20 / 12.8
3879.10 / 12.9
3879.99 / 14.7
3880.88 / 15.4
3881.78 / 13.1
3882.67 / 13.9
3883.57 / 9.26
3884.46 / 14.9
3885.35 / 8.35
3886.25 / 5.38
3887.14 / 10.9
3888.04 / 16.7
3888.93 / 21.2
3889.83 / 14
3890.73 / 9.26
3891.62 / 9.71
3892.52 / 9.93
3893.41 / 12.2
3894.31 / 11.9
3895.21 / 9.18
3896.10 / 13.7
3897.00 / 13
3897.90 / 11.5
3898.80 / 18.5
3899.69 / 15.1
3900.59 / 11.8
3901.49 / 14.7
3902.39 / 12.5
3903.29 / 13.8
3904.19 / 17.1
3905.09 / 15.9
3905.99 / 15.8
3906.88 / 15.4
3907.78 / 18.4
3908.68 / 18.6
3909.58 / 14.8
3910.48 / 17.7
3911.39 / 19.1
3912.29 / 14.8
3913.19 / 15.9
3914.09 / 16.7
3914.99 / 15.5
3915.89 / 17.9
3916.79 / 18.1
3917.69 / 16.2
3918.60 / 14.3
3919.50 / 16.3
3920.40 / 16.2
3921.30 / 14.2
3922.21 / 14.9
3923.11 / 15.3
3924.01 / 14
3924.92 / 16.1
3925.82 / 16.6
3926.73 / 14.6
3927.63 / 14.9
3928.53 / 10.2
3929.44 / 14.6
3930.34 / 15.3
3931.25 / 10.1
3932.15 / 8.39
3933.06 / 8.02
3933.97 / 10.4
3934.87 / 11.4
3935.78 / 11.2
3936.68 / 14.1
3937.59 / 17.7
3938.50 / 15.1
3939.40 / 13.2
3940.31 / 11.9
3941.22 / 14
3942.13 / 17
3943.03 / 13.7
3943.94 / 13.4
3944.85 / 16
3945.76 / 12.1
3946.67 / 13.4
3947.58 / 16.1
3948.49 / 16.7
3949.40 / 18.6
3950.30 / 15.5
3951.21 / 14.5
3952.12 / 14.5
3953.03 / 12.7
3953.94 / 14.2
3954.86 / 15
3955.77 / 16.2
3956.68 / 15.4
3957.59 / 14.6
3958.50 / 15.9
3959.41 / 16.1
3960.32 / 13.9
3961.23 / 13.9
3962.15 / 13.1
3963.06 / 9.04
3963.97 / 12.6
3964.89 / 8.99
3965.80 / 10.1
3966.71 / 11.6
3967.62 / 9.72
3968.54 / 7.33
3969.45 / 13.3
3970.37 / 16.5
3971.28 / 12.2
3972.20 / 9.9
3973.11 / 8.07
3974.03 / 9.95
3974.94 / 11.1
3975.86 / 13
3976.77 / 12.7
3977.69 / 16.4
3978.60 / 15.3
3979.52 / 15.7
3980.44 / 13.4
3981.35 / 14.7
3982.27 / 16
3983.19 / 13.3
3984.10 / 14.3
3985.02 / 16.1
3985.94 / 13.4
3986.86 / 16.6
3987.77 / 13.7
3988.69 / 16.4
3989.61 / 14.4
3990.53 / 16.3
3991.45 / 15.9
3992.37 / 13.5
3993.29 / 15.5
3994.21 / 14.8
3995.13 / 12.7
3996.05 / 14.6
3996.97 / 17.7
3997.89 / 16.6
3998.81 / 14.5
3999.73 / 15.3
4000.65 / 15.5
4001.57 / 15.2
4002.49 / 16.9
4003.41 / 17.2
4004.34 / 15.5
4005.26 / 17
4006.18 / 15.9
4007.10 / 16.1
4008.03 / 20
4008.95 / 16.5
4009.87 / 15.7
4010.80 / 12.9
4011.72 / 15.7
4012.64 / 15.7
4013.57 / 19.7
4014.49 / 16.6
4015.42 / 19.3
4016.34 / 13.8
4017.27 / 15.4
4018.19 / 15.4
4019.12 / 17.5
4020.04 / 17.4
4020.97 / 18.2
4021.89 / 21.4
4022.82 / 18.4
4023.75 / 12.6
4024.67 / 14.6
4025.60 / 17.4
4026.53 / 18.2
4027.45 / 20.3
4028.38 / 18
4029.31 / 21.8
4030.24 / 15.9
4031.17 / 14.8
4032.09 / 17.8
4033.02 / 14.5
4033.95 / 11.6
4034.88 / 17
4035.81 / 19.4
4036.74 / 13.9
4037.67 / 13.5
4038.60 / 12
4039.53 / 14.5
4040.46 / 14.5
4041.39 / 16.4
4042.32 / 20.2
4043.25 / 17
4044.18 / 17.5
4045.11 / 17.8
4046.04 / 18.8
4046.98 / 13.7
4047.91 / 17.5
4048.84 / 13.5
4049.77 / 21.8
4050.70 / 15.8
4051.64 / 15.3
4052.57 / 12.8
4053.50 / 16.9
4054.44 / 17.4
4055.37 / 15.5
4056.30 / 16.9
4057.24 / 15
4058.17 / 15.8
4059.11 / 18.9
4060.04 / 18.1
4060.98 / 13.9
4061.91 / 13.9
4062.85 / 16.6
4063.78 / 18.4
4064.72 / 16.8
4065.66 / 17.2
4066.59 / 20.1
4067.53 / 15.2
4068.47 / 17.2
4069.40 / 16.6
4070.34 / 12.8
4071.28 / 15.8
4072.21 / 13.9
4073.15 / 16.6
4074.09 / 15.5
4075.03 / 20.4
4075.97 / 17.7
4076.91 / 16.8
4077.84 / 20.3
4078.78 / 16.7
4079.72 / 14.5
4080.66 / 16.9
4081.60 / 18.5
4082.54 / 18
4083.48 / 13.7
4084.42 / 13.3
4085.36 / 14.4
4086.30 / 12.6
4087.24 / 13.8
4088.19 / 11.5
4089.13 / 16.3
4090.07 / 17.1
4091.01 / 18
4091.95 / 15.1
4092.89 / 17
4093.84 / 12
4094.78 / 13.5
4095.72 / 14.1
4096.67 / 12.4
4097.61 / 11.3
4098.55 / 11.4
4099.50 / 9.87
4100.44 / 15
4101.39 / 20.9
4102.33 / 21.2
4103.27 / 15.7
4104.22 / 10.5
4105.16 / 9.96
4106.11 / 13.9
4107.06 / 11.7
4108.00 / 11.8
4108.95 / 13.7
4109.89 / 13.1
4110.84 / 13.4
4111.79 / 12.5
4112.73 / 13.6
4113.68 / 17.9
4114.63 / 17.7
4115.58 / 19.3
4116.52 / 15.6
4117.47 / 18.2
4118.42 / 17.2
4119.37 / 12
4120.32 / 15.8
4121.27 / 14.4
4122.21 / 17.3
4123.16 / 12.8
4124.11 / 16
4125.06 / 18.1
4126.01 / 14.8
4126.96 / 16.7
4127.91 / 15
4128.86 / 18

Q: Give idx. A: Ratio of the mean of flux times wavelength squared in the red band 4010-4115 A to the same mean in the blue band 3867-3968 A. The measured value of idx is 1.2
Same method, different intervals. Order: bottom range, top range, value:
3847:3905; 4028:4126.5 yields 1.20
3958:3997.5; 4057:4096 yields 1.24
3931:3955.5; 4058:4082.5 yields 1.30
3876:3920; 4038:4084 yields 1.26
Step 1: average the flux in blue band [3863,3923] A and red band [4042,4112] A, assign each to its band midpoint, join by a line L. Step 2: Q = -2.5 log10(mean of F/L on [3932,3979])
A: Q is 0.14 mag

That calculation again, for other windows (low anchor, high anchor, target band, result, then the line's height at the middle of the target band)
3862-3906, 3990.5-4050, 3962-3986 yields 0.24 mag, 15.6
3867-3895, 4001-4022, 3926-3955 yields 0.11 mag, 15.2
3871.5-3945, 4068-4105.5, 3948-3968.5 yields 0.05 mag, 14.3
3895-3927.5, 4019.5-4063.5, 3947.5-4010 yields 0.12 mag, 16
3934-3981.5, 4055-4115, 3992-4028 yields -0.15 mag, 14.2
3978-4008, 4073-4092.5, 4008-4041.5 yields -0.05 mag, 15.6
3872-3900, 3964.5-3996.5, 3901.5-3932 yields -0.18 mag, 13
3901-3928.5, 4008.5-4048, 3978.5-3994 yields 0.09 mag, 16.2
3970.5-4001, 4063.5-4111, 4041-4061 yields -0.13 mag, 14.8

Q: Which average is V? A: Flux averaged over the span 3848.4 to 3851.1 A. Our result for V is 16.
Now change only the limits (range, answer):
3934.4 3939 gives 13.9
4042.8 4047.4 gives 17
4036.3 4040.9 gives 13.7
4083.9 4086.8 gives 13.5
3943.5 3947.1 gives 13.7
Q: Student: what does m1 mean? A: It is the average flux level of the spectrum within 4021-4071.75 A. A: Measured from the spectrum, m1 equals 16.5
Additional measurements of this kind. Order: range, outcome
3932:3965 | 13.8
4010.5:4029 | 17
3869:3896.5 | 13.3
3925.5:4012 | 14.1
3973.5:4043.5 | 15.8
